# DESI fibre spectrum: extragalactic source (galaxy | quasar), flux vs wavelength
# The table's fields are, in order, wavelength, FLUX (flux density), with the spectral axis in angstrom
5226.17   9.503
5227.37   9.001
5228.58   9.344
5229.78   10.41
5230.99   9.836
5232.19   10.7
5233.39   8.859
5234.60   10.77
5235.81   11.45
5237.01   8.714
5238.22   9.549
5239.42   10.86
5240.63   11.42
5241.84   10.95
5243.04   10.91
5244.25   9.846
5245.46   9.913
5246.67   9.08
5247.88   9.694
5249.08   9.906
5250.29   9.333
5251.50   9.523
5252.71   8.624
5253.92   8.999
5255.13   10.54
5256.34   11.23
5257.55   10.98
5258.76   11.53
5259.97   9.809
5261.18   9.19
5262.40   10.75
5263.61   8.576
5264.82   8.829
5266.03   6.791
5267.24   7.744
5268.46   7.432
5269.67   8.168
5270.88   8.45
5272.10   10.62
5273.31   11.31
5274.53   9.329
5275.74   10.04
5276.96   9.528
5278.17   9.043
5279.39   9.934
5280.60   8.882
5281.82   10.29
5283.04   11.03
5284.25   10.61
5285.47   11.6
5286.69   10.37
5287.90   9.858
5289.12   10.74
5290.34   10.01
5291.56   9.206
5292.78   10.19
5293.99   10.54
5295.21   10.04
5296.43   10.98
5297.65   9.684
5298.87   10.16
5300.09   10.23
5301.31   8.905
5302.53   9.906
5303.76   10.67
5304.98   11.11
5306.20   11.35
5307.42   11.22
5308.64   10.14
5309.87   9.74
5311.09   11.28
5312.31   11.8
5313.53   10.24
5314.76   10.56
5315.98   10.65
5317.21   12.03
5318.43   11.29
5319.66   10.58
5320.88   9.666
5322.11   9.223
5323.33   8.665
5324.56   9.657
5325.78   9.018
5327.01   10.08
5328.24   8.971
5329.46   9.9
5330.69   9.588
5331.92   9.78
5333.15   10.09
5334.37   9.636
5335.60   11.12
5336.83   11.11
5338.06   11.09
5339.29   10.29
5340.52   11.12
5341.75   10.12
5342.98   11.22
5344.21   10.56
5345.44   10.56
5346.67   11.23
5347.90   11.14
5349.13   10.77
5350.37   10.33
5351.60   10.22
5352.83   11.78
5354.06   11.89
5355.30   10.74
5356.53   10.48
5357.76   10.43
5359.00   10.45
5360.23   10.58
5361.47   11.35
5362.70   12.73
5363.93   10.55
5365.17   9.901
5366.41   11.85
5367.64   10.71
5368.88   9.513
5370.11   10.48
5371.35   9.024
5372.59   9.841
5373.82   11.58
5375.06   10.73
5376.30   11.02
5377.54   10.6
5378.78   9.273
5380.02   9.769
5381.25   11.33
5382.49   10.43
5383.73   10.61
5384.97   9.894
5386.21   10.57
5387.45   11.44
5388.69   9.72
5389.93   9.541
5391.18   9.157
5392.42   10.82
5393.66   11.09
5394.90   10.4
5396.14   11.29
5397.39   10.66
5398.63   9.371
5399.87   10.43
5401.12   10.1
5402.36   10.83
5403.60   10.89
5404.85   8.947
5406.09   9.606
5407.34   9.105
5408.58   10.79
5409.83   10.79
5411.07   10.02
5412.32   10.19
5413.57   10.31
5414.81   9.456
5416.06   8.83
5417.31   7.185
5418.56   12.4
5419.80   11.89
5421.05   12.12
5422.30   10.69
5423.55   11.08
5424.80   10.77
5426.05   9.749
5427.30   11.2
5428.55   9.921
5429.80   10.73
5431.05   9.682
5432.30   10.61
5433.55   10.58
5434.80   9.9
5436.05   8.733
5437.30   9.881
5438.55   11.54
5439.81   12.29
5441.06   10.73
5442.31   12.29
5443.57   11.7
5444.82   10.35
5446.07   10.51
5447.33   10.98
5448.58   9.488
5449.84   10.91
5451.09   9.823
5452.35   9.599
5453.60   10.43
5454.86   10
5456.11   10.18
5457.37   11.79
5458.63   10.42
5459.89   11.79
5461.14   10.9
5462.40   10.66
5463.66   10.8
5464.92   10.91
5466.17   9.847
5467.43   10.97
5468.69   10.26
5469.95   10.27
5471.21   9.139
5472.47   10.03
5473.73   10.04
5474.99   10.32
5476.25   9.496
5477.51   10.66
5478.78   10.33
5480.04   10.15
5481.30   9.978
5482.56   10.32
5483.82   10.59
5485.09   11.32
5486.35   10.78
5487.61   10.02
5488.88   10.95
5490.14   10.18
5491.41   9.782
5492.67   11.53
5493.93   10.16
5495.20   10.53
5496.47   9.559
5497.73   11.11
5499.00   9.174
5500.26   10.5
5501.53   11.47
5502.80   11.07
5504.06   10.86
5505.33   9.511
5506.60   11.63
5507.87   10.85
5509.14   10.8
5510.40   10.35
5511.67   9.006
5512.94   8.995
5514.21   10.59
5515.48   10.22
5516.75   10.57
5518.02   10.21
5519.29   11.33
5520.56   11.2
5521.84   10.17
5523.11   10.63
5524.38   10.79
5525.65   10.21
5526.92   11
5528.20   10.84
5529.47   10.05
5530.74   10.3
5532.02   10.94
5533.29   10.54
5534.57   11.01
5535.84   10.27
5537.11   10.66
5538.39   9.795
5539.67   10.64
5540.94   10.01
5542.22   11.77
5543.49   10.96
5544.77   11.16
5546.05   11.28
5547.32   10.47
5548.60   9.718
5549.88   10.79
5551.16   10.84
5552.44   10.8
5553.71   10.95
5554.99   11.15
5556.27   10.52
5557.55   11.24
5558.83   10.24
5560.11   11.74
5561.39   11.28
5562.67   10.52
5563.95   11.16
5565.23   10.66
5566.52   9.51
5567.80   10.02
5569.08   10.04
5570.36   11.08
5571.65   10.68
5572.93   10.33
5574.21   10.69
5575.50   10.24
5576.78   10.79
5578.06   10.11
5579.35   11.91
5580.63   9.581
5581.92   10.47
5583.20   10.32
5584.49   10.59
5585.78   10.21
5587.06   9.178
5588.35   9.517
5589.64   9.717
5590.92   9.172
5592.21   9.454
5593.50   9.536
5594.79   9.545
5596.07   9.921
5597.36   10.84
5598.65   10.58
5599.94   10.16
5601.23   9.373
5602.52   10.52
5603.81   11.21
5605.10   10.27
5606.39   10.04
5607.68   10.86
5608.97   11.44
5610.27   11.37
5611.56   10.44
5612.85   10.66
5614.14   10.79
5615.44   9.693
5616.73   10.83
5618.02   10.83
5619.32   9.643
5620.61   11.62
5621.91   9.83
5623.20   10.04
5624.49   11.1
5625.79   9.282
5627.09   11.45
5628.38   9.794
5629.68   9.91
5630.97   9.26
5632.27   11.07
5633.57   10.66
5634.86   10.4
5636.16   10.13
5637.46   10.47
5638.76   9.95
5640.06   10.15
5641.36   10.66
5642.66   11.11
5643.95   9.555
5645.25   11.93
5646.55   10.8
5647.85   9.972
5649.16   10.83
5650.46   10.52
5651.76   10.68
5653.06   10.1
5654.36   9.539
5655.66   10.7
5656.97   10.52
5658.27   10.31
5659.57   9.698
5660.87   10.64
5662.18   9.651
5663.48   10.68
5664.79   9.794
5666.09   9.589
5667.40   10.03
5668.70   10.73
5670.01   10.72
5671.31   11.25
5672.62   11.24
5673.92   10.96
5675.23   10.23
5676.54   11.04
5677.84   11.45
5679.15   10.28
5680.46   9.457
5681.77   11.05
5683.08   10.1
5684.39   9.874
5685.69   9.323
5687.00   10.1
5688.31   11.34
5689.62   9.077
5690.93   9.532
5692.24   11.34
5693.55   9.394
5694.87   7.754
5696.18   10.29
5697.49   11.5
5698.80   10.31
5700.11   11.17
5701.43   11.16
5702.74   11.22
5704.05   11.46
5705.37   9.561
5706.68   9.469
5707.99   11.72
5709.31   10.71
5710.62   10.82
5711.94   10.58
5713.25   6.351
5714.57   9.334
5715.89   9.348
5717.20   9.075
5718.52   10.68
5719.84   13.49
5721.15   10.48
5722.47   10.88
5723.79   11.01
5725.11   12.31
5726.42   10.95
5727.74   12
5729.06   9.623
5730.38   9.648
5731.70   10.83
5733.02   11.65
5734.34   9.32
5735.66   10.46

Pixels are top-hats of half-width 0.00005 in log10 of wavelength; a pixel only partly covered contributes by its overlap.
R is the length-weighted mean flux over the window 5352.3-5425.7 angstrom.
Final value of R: 10.5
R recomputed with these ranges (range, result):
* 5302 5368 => 10.6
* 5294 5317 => 10.5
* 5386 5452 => 10.4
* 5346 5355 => 11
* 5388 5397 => 10.3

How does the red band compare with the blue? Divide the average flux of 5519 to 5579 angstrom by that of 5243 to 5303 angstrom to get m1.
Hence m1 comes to 1.1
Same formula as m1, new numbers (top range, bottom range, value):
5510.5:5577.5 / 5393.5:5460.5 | 1.01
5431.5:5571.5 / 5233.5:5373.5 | 1.03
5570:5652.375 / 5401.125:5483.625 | 1.00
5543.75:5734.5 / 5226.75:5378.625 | 1.02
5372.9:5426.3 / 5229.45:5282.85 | 1.06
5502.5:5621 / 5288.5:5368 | 1.00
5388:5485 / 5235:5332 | 1.04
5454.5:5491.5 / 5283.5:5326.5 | 1.01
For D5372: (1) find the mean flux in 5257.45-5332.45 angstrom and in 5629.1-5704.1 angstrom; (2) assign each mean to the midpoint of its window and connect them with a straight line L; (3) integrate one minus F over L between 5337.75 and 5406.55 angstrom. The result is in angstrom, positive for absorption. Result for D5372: -3.4 angstrom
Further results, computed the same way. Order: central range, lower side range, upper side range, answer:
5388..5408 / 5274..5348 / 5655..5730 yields 0.4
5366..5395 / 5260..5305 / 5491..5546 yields -0.9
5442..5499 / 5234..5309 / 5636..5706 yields -1.6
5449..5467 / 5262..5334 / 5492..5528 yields -0.3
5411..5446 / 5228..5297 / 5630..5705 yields -1.6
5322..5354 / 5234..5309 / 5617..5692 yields -1.0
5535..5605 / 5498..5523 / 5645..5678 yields 0.2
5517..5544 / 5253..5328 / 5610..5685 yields -0.9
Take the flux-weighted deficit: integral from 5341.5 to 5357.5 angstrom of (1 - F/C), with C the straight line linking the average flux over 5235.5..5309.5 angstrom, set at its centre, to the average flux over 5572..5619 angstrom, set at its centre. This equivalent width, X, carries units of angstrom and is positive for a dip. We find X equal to -1.3 angstrom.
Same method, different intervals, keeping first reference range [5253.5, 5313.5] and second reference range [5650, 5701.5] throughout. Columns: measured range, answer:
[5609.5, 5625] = -0.5 angstrom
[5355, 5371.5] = -1.0 angstrom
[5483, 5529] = -1.5 angstrom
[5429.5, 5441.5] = -0.4 angstrom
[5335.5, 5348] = -1.0 angstrom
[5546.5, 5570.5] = -1.0 angstrom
